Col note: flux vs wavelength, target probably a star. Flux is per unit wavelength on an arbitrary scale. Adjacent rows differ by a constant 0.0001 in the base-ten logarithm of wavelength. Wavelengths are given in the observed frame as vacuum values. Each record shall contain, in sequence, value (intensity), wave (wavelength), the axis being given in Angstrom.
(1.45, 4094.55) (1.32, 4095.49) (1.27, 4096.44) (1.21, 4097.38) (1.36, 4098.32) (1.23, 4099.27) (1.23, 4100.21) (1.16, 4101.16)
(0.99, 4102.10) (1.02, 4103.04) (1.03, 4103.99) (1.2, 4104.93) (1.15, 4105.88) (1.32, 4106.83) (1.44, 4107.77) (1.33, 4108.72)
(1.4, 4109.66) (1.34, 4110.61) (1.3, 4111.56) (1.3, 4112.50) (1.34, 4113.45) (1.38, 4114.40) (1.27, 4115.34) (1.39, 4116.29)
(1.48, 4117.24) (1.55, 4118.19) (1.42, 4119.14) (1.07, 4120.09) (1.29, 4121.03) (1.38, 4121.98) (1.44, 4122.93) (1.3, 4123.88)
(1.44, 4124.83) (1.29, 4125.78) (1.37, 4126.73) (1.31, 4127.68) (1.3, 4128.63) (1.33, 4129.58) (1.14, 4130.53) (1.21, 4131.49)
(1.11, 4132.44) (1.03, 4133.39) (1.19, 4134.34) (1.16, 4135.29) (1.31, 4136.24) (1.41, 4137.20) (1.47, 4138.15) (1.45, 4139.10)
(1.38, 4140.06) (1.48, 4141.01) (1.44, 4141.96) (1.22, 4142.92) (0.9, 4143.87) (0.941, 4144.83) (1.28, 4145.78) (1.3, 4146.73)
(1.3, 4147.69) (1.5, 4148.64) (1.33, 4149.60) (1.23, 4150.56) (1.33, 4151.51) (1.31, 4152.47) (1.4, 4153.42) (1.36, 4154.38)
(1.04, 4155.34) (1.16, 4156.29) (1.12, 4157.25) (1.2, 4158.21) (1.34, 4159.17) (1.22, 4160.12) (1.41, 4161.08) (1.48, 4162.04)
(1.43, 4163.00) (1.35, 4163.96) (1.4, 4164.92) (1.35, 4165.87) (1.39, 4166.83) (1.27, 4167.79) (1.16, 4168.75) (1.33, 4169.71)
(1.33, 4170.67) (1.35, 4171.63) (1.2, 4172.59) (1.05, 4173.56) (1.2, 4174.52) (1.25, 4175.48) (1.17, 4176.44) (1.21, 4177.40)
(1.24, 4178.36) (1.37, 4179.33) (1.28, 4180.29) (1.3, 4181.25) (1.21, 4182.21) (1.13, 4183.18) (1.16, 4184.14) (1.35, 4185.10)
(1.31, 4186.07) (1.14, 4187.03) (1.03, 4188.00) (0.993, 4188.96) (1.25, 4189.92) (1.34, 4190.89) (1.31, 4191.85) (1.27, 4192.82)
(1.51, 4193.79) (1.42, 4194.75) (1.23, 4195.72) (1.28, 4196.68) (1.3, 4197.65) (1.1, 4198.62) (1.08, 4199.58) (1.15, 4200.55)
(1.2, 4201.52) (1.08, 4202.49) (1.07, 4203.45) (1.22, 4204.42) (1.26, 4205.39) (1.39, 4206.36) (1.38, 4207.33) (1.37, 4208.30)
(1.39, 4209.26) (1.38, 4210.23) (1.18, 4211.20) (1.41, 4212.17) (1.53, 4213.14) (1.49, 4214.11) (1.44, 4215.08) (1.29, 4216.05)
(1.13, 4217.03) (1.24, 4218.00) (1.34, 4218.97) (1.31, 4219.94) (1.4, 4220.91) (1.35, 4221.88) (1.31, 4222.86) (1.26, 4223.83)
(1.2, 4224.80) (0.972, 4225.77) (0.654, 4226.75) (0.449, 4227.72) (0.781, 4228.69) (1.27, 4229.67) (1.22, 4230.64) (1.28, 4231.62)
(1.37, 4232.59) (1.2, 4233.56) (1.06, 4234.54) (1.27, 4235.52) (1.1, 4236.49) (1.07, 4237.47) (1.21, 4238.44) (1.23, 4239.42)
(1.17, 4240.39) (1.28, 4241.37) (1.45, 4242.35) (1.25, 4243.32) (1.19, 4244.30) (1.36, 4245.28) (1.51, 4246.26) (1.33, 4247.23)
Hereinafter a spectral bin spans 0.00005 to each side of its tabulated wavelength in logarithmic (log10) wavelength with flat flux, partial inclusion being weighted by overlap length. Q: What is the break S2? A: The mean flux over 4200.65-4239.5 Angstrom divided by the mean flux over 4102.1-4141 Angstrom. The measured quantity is 0.9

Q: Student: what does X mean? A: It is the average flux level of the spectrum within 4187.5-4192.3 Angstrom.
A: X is 1.18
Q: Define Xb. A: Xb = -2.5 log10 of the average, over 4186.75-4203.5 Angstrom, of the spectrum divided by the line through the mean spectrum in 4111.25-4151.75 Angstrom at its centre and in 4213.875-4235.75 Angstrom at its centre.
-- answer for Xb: 0.01 mag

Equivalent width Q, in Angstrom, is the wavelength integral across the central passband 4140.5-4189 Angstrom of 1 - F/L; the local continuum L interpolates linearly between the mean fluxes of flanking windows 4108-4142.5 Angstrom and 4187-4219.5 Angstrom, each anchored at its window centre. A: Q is 1.4 Angstrom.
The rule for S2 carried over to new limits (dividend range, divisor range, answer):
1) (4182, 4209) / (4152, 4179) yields 0.97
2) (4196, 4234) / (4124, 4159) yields 0.96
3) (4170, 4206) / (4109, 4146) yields 0.94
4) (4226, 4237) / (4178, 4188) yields 0.85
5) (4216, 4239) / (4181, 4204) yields 0.95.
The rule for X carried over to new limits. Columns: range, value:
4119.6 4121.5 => 1.19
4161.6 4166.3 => 1.4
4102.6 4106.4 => 1.1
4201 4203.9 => 1.12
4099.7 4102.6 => 1.13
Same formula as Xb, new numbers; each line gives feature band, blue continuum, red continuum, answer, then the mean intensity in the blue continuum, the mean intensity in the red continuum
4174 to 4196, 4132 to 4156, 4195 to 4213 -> 0.013 mag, 1.27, 1.26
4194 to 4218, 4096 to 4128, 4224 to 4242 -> -0.123 mag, 1.29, 1.1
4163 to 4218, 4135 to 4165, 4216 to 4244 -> -0.028 mag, 1.3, 1.17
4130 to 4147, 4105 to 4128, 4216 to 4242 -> 0.053 mag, 1.34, 1.16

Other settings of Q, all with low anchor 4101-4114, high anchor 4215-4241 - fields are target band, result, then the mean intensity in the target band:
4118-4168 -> -3.26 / 1.3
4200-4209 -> -0.45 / 1.24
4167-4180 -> -0.49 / 1.24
